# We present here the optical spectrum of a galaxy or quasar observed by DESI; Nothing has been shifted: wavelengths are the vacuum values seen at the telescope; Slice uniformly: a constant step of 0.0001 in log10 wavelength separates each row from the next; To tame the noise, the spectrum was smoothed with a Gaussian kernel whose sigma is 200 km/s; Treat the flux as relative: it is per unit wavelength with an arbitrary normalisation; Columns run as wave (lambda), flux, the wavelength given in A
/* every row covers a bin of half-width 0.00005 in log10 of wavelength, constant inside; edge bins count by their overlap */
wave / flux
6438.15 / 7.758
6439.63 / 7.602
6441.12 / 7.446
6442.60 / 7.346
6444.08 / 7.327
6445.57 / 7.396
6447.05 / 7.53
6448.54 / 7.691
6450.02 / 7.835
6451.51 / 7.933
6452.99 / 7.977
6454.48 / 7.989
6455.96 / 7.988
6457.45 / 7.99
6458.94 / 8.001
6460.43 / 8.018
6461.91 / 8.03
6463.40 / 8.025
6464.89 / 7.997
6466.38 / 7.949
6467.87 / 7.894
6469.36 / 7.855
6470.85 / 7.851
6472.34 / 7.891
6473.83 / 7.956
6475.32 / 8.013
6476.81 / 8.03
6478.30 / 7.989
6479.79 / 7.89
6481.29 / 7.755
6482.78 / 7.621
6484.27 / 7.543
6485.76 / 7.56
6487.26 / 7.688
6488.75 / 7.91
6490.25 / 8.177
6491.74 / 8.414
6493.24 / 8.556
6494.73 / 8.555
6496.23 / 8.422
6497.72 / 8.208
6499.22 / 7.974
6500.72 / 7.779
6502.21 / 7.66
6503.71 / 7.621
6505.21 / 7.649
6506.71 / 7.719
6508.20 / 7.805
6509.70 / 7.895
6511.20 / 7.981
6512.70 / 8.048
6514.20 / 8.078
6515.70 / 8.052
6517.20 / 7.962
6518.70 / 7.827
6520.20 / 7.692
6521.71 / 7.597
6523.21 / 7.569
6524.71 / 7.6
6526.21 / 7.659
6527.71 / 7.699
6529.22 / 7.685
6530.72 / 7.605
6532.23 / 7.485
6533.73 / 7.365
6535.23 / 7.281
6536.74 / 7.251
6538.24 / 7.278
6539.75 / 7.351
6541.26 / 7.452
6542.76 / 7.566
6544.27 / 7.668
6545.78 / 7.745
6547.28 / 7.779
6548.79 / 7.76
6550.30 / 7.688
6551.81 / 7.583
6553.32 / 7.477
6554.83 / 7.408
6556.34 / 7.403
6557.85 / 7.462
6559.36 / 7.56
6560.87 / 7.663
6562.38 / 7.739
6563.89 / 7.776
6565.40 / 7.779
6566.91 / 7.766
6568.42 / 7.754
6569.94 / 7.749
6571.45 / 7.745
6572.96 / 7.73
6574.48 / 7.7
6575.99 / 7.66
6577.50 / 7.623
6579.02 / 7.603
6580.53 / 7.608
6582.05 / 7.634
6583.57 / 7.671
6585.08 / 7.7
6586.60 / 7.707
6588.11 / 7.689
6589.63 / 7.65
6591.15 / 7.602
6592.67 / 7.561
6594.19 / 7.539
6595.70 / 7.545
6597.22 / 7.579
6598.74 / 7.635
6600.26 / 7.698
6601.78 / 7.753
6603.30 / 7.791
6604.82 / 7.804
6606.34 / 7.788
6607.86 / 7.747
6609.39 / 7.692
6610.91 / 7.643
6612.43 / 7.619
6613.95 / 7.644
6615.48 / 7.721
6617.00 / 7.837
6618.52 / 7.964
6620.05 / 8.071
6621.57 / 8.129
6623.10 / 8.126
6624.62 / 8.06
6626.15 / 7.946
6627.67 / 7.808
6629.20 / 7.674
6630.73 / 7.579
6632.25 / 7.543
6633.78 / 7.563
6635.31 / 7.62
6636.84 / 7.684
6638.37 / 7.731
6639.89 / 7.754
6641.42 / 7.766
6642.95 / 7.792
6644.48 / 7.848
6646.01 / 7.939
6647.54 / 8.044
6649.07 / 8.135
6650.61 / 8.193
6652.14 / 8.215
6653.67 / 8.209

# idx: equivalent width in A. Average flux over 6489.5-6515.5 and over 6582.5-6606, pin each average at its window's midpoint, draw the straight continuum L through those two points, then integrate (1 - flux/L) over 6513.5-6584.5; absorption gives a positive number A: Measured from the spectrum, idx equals 1.9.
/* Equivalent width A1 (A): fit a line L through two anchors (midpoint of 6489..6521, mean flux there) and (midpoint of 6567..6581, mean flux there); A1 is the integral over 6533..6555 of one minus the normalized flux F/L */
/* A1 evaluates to 0.9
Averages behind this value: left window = 8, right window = 7.69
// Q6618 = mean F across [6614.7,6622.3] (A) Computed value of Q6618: 7.94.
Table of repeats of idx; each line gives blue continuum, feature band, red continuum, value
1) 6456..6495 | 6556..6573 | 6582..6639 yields 0.3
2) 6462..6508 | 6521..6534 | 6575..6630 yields 0.5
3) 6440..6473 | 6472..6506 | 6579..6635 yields -0.7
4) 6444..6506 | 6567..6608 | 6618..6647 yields 0.9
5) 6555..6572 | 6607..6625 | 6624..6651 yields -0.2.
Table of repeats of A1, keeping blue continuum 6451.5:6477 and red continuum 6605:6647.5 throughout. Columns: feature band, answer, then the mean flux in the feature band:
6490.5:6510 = -0.24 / 8.03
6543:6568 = 0.72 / 7.64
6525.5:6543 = 0.94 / 7.47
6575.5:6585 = 0.25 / 7.64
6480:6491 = 0.26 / 7.76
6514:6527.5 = 0.24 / 7.77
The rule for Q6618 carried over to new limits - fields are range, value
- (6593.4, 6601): 7.6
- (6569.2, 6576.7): 7.72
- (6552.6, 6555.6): 7.44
